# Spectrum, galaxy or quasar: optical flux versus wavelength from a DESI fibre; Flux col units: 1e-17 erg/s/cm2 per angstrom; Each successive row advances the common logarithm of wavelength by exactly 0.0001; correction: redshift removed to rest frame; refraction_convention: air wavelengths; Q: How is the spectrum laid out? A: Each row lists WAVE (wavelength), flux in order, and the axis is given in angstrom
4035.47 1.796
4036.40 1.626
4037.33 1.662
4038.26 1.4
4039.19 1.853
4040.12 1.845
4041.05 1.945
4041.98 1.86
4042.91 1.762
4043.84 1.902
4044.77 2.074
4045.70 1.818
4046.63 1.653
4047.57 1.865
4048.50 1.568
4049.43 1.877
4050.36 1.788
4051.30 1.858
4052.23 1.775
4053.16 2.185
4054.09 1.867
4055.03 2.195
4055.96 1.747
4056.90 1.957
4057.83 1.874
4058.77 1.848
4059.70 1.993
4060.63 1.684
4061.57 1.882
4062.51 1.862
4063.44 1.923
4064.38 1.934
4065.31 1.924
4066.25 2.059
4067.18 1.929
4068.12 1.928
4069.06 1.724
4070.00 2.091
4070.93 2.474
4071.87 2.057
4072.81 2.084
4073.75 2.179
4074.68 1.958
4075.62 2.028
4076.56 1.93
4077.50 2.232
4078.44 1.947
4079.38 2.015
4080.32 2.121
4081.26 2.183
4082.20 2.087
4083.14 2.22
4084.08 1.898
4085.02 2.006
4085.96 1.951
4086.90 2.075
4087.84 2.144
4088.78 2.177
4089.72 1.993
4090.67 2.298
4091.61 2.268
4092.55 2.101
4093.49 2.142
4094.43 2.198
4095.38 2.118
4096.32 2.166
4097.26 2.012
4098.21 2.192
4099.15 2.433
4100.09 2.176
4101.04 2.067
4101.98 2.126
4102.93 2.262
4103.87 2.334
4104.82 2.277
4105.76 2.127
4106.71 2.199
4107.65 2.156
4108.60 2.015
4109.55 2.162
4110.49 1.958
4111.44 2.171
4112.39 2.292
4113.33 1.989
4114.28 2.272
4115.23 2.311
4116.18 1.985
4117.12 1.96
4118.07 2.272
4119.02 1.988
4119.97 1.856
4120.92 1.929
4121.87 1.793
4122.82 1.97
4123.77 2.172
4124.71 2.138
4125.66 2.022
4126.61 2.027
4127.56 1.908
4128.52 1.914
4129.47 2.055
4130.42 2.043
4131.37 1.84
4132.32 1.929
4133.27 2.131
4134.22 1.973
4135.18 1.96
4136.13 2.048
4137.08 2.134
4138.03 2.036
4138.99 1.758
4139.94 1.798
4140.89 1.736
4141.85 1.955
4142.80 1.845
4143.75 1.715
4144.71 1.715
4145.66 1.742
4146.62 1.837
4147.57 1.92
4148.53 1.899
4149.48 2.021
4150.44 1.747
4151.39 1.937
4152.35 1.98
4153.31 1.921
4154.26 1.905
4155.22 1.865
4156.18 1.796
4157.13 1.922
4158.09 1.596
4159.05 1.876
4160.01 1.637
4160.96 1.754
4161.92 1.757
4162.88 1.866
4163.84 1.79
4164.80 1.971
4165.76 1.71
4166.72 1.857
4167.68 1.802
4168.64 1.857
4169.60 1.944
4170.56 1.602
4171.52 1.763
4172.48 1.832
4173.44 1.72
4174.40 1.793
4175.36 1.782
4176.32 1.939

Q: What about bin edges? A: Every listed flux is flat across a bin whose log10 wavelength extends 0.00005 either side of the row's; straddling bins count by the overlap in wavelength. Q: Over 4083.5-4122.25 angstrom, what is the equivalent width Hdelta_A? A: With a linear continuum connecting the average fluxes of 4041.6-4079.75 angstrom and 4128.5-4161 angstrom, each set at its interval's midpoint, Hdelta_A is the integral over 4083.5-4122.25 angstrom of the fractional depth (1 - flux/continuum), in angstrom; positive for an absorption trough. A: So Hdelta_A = -4.2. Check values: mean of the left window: 1.93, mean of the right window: 1.89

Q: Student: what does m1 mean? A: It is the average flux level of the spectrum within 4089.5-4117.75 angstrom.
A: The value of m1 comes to 2.16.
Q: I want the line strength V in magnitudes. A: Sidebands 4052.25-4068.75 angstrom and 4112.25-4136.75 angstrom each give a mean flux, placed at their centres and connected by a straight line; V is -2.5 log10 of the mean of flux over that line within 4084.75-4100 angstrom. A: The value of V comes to -0.09 mag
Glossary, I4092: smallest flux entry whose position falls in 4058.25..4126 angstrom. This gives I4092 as 1.684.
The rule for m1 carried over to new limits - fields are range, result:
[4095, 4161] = 2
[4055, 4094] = 2.03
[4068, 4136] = 2.09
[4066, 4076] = 2.05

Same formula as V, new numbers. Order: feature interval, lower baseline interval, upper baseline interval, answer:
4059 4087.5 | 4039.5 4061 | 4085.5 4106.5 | 0.00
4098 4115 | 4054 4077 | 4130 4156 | -0.13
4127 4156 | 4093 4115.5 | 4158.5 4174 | 0.02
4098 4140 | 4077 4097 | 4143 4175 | -0.05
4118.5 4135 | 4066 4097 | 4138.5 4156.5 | -0.03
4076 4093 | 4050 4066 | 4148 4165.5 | -0.11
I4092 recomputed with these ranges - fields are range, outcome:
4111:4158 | 1.715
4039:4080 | 1.568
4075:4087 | 1.898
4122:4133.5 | 1.84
